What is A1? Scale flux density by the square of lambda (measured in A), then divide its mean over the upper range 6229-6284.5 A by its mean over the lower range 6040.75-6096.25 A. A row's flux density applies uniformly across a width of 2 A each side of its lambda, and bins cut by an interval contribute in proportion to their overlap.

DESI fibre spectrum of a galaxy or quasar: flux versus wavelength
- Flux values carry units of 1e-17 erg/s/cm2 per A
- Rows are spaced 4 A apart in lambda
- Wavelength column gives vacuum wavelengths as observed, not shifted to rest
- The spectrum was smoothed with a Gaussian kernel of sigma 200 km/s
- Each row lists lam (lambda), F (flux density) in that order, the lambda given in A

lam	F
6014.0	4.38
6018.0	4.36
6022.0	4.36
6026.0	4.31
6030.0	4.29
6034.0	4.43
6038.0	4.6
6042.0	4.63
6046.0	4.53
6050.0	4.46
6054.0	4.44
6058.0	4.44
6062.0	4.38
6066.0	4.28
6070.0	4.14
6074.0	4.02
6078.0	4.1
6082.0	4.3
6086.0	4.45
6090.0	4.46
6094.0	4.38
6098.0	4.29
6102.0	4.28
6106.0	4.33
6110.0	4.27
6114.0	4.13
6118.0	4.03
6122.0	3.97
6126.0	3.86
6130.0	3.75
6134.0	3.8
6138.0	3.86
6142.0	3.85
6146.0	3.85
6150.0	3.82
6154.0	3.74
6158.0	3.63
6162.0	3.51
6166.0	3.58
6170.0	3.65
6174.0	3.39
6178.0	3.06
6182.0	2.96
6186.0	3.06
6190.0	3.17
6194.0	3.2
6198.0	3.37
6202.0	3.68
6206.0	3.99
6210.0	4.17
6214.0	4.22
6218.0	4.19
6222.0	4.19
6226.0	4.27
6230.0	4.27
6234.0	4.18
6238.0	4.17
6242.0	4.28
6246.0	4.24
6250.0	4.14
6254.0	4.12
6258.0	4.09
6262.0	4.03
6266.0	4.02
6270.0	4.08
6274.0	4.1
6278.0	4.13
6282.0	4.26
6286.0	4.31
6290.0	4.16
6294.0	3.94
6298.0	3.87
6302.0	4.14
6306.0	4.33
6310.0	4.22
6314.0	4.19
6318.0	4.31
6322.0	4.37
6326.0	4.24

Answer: 1.01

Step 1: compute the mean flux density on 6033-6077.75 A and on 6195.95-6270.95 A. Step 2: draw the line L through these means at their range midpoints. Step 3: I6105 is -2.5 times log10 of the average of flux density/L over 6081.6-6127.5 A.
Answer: 0.02 mag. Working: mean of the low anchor 4.38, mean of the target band 4.23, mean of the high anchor 4.09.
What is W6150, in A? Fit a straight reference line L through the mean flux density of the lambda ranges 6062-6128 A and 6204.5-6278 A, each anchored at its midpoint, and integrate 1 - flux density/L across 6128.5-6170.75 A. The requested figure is 4.6 A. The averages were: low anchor 4.21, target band 3.73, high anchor 4.15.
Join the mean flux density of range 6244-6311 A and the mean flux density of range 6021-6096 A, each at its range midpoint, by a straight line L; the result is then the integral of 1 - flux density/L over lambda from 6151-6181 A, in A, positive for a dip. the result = 5.3 A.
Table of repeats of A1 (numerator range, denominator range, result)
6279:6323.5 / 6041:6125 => 1.05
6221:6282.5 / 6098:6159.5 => 1.09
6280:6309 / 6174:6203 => 1.34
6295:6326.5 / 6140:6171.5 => 1.19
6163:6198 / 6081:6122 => 0.79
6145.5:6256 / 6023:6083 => 0.91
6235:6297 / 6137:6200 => 1.23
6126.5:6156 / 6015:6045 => 0.89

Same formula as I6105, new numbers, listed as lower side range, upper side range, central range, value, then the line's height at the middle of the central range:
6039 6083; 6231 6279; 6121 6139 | 0.12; 4.27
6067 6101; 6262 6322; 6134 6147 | 0.11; 4.24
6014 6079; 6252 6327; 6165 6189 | 0.29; 4.25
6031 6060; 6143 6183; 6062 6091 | 0.00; 4.24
